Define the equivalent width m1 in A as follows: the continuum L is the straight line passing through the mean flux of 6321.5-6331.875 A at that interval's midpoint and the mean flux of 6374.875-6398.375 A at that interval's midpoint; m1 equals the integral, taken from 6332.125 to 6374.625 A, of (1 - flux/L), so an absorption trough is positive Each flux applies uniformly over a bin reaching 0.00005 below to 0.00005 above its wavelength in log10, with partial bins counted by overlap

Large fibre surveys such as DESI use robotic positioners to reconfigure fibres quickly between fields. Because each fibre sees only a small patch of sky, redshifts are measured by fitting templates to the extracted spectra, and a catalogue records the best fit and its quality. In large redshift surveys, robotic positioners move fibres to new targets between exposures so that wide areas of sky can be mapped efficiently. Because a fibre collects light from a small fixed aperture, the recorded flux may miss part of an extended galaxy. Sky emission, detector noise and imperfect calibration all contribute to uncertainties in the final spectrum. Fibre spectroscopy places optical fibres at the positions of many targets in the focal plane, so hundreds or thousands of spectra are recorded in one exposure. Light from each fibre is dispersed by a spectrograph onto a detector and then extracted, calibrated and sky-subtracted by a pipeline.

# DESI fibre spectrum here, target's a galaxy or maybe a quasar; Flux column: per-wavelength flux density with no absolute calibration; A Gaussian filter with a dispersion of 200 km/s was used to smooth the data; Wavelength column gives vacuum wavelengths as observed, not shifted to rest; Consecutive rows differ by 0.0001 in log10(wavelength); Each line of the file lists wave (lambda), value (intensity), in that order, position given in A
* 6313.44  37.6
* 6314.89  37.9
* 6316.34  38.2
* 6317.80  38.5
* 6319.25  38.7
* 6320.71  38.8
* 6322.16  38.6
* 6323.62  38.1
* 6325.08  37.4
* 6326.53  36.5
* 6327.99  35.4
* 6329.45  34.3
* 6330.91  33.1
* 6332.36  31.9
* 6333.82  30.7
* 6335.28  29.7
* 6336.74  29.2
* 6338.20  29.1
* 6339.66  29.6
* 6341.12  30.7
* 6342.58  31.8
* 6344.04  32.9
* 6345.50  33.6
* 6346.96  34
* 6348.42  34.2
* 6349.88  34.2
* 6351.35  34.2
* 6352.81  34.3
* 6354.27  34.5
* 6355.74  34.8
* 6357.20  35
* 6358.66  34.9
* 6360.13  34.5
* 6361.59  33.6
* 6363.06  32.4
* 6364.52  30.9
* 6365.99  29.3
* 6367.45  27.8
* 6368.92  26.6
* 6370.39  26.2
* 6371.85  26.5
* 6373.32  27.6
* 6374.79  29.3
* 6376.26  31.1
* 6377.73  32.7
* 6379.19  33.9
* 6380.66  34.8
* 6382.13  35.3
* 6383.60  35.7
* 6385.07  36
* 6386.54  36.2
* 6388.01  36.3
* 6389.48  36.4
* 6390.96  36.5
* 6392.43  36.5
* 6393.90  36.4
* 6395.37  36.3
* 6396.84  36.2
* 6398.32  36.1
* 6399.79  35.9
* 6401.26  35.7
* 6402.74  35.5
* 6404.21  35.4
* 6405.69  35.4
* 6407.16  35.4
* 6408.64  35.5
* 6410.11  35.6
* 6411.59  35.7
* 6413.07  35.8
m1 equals 5.0 A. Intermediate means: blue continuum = 36.1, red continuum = 35.2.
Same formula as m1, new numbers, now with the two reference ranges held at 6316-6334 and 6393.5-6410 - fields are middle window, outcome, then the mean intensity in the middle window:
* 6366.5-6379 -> 2.5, 28.7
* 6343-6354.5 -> 0.7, 33.9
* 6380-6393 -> 0.0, 36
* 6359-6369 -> 1.4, 31.2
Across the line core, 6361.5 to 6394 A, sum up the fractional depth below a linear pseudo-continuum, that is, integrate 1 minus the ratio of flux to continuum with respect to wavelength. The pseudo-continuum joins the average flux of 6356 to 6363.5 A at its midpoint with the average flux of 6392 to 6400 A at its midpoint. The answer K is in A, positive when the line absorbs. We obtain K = 2.6 A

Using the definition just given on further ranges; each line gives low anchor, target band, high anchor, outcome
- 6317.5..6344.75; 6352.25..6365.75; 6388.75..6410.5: 0.4 A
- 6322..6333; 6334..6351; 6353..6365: 1.5 A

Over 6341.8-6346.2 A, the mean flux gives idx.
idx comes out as 32.8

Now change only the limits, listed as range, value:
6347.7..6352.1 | 34.2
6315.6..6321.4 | 38.5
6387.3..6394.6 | 36.4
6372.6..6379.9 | 30.9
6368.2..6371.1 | 26.4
